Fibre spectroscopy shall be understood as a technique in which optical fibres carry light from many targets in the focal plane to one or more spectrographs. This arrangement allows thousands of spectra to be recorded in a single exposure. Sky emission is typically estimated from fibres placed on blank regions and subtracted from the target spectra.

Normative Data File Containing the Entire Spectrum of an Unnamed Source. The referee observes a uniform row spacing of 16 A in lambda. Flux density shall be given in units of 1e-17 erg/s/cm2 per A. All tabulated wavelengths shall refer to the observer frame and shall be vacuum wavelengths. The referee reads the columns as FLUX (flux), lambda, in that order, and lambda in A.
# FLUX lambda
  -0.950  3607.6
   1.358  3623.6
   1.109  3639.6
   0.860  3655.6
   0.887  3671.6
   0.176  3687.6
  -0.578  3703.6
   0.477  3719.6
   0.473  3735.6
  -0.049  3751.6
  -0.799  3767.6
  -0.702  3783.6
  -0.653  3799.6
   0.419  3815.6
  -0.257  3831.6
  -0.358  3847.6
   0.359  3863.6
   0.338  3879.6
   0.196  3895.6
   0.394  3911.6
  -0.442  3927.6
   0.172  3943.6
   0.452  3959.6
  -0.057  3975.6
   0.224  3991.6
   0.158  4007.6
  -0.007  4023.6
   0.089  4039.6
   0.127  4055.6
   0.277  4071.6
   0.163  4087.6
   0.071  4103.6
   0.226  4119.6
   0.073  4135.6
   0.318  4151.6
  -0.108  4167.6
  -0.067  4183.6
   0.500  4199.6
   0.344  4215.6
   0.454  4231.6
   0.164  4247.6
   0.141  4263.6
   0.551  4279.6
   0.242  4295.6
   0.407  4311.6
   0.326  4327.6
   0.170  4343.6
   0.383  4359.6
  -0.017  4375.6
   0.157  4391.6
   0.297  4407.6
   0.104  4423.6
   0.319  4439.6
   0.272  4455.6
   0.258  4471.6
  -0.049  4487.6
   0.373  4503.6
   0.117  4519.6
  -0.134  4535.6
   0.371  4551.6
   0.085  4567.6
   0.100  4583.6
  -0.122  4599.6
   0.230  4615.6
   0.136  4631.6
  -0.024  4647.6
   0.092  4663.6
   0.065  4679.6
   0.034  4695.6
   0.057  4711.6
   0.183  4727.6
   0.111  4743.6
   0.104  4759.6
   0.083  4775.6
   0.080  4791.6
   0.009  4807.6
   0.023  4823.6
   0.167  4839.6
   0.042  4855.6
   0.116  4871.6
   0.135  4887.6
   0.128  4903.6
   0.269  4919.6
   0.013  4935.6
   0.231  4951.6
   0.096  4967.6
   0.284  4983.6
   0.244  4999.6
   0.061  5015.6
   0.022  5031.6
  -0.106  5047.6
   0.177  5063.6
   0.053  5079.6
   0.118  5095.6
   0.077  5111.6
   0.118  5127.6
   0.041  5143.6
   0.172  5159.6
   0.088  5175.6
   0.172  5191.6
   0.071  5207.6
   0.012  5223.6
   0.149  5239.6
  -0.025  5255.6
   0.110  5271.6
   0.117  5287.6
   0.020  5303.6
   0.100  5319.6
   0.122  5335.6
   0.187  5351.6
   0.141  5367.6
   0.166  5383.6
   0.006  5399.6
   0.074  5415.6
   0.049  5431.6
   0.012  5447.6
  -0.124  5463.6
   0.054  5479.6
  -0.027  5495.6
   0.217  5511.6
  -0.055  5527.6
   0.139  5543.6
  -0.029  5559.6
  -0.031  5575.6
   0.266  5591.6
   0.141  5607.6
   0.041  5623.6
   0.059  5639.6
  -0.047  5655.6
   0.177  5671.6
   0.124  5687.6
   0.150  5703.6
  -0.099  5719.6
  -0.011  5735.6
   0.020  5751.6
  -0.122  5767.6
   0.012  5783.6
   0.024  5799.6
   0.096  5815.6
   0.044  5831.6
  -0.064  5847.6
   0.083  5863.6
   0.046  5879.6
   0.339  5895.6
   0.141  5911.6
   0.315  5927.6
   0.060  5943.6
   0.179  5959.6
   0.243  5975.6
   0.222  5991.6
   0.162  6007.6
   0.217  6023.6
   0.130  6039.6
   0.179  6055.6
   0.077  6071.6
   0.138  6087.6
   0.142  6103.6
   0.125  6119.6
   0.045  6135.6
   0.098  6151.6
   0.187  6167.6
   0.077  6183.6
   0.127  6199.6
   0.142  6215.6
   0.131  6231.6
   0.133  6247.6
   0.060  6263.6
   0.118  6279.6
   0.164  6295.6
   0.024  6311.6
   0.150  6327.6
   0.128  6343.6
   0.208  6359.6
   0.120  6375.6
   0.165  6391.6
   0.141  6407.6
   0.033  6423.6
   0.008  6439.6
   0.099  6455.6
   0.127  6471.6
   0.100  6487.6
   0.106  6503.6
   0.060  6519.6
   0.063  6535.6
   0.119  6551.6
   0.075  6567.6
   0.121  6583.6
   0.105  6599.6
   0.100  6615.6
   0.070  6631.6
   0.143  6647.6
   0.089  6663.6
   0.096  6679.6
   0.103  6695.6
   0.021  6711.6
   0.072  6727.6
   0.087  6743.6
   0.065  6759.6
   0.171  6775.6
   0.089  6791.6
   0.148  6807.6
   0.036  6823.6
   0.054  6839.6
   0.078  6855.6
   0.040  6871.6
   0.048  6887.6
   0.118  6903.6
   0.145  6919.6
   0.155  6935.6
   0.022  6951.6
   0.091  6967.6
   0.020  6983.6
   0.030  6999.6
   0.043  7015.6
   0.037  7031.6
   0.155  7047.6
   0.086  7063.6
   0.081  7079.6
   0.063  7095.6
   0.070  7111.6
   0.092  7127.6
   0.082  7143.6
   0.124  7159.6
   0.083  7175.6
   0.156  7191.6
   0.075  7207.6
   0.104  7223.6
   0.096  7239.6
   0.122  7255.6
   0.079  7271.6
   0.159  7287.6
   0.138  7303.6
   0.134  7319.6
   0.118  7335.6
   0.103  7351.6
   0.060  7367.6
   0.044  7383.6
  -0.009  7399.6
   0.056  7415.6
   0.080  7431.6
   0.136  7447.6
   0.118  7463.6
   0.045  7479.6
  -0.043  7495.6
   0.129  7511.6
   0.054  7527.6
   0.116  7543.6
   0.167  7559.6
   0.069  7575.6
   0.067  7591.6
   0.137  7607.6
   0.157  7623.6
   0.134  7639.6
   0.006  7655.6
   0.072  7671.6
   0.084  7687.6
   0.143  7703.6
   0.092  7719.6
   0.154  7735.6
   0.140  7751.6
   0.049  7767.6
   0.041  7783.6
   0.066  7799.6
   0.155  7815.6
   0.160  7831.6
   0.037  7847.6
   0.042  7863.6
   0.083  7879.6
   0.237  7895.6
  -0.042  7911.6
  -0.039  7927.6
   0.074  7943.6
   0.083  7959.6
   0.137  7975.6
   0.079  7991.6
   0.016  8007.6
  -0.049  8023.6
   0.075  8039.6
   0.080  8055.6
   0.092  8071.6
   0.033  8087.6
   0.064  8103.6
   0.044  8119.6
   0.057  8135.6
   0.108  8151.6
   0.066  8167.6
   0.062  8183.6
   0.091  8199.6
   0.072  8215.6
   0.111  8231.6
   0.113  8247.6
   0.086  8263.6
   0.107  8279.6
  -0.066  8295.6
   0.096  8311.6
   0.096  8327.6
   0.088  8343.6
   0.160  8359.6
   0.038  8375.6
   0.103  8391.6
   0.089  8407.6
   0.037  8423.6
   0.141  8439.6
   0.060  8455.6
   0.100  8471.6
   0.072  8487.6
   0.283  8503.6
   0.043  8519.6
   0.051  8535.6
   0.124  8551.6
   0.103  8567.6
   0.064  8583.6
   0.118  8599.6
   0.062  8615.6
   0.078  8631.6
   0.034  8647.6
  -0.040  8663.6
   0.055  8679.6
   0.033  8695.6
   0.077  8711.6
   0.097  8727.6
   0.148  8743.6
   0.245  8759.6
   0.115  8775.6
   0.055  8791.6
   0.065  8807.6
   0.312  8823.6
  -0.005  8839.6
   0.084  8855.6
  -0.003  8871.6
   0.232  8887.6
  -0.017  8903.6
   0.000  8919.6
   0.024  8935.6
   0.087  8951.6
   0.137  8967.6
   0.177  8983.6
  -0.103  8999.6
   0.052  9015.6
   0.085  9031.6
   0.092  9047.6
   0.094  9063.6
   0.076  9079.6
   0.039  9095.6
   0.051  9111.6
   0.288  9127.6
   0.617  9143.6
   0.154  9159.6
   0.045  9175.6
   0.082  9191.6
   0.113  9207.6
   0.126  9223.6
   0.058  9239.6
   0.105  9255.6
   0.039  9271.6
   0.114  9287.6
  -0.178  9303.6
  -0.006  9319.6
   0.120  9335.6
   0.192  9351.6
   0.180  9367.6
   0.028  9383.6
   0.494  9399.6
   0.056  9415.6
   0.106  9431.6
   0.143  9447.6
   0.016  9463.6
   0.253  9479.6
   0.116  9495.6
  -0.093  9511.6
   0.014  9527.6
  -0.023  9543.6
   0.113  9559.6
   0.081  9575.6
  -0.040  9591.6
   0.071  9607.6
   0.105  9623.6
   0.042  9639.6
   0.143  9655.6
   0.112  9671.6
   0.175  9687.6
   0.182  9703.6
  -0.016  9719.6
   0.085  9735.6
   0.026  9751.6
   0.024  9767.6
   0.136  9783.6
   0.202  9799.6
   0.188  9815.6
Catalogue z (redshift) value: 1.45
